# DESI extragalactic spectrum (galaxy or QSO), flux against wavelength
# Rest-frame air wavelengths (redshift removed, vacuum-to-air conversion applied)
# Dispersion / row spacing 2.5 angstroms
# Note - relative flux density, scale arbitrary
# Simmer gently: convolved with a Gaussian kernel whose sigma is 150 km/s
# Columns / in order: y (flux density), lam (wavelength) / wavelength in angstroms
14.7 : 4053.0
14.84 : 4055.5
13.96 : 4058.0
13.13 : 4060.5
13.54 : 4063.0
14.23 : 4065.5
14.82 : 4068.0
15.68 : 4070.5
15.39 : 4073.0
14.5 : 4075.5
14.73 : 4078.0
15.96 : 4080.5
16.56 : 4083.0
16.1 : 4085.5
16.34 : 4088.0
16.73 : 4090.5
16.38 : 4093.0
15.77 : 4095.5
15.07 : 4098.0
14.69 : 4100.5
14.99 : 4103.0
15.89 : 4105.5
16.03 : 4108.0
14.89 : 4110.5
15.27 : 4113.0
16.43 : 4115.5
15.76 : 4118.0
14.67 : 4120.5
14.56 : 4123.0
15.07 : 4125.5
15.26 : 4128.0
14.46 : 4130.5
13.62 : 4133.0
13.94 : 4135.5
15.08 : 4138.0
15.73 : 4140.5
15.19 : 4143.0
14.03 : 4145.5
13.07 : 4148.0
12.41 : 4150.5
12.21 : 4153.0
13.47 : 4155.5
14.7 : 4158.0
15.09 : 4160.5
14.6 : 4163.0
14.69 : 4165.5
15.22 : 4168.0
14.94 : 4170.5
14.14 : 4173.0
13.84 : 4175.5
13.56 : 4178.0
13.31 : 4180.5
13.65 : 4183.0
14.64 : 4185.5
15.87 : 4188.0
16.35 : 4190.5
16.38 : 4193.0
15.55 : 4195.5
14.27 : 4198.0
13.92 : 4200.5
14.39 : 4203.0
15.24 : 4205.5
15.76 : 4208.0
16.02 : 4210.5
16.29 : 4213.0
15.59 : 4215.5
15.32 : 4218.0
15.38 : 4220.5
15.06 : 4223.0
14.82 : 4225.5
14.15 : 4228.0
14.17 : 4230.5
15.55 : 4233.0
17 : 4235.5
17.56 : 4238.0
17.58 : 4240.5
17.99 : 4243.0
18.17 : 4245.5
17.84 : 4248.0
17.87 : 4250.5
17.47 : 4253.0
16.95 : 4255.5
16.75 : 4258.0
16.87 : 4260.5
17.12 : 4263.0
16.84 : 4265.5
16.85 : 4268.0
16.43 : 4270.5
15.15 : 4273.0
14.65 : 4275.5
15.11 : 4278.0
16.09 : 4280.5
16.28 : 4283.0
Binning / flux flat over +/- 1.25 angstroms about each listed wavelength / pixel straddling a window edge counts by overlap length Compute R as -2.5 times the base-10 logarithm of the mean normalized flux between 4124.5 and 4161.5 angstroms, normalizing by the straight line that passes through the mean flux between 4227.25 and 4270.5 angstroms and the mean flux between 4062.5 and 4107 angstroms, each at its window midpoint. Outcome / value 0.13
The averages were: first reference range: 15.4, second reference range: 16.9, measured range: 14.2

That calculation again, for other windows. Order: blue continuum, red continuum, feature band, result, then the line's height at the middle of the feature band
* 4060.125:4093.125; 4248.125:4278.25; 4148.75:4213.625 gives 0.10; 16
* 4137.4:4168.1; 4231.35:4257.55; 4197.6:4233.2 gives 0.09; 16.3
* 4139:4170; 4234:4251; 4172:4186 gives 0.10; 15.2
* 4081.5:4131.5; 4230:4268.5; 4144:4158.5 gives 0.21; 16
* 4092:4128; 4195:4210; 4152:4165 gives 0.08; 15.1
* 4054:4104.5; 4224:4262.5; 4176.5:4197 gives 0.09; 16.2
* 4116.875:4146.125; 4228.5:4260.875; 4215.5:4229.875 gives 0.11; 16.6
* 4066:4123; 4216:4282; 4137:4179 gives 0.12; 15.9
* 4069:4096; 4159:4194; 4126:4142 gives 0.04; 15.2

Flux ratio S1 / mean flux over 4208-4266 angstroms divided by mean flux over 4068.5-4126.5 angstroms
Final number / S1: 1.1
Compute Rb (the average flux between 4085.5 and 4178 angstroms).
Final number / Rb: 14.8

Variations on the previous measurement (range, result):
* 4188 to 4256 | 16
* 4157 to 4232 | 14.9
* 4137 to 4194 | 14.4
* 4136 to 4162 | 14.1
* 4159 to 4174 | 14.8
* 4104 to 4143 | 15.1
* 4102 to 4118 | 15.6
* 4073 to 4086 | 15.5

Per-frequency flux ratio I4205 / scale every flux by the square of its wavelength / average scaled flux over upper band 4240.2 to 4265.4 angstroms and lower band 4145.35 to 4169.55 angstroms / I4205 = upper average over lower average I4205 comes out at 1.31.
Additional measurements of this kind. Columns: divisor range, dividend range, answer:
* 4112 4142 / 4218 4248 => 1.14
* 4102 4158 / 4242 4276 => 1.23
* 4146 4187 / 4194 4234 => 1.10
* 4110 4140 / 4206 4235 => 1.07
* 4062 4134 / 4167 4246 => 1.06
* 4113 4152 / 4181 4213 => 1.07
